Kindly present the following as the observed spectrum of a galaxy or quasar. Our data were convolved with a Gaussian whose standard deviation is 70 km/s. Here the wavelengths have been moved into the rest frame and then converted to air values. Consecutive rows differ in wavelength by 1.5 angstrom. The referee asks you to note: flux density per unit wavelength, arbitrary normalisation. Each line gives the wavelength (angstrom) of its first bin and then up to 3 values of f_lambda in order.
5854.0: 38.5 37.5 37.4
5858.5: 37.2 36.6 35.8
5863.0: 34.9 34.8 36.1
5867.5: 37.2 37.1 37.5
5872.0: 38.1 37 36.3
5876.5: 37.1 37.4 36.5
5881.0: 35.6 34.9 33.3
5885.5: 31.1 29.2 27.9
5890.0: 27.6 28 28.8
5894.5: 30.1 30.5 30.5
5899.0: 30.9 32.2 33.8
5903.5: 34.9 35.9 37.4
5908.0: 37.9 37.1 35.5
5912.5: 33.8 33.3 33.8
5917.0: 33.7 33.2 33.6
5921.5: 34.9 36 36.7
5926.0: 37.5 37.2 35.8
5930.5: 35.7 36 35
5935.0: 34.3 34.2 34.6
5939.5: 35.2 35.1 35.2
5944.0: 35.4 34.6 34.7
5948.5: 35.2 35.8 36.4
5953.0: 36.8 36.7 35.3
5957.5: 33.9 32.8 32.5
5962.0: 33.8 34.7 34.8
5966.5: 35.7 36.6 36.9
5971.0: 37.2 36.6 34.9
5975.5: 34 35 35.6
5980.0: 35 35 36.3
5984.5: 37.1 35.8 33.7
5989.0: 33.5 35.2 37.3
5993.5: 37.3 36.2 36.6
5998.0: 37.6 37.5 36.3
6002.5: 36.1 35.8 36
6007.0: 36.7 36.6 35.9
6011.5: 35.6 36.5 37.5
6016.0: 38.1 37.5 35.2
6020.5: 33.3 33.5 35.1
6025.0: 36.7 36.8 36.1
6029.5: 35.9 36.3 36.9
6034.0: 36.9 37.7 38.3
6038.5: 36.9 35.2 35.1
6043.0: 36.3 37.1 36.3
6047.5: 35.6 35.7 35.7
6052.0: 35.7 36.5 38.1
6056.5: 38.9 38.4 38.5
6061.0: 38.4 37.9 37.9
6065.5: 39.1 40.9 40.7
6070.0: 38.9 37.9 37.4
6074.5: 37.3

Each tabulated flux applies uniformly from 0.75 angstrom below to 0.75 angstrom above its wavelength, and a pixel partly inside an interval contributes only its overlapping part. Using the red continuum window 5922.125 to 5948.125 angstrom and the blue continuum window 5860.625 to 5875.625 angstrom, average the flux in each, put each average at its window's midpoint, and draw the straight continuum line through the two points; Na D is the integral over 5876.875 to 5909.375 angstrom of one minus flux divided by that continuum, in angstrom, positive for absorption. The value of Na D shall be 3.0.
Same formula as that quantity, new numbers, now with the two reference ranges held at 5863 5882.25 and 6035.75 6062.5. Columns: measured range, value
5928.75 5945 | 0.71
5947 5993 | 1.80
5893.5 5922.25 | 2.25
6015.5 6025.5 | 0.36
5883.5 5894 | 2.09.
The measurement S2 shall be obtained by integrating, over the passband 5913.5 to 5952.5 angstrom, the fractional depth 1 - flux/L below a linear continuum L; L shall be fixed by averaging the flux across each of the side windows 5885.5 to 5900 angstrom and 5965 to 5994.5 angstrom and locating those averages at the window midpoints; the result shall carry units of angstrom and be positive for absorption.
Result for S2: -3.4 angstrom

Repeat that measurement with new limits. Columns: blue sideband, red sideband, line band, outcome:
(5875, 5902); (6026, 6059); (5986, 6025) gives -0.53 angstrom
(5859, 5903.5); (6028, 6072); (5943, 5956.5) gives -0.18 angstrom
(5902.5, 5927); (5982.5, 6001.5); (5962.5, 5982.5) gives 0.24 angstrom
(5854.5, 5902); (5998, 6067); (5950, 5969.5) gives 0.19 angstrom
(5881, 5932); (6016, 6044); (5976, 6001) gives -0.46 angstrom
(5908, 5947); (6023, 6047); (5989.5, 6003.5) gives -0.23 angstrom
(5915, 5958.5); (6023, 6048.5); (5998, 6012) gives -0.12 angstrom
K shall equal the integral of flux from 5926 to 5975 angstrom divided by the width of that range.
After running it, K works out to 35.3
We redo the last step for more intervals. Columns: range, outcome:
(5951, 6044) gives 35.9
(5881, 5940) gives 33.7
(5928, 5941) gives 35.1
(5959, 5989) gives 35.2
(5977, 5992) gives 35.3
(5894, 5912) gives 33.9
